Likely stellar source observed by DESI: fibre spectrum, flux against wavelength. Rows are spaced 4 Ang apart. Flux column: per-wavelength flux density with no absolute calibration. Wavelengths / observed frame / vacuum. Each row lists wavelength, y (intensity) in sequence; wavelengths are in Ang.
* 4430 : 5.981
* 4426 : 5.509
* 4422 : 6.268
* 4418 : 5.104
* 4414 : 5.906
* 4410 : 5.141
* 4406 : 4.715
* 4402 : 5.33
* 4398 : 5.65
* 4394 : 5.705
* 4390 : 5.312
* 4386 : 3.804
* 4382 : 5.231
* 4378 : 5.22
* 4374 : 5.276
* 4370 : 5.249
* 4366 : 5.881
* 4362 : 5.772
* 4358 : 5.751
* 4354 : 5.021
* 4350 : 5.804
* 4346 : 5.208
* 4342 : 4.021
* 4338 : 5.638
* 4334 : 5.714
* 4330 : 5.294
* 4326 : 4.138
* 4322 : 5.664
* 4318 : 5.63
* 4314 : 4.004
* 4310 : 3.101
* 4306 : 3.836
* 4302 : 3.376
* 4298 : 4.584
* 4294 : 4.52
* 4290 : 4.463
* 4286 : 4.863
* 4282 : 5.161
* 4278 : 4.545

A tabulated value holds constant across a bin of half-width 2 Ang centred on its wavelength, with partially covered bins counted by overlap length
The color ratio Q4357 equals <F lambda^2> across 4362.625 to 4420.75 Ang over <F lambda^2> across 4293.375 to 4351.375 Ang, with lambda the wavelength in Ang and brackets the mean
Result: 1.2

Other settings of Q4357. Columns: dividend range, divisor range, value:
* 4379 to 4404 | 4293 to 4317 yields 1.36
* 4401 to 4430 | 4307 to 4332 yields 1.24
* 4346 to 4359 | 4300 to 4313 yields 1.60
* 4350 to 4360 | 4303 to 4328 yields 1.28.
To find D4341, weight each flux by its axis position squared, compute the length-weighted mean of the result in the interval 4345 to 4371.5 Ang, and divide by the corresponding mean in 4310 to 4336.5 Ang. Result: 1.14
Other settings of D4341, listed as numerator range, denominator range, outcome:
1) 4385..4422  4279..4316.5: 1.31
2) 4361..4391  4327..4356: 1.01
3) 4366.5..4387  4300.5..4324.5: 1.22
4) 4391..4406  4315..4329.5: 1.11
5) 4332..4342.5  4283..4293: 1.15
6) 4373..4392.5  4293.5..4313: 1.34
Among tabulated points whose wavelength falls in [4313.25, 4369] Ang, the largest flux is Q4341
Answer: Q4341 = 5.881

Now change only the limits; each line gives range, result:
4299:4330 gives 5.664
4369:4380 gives 5.276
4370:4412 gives 5.705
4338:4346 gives 5.638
